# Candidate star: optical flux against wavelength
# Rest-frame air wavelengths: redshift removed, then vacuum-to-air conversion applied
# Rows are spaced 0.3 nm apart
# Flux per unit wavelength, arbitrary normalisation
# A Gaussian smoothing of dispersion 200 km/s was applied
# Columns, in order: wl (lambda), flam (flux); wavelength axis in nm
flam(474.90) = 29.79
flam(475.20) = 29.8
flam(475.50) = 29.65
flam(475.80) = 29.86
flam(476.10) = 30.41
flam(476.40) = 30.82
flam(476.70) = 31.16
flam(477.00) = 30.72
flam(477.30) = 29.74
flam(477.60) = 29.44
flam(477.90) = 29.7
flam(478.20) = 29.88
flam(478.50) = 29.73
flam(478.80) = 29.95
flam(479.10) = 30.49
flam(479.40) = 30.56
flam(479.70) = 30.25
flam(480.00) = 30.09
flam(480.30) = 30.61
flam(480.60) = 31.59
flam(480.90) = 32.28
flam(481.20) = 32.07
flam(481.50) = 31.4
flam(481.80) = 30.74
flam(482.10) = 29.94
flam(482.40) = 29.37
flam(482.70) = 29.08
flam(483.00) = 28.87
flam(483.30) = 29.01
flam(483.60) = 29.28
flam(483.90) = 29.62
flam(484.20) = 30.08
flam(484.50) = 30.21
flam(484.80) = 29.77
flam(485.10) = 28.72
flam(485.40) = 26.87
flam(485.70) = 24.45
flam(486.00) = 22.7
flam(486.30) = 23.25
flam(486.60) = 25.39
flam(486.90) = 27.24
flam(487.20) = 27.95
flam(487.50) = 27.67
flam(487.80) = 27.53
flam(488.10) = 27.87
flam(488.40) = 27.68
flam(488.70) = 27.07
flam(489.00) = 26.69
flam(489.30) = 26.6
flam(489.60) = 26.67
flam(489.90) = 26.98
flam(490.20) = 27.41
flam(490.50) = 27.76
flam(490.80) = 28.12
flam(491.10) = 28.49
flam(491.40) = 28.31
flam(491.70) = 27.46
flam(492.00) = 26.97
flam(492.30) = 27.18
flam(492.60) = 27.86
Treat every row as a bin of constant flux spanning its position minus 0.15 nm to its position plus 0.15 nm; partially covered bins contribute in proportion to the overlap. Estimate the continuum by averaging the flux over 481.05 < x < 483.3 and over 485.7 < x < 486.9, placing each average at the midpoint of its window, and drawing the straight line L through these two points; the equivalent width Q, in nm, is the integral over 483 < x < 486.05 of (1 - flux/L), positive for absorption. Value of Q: -0.17 nm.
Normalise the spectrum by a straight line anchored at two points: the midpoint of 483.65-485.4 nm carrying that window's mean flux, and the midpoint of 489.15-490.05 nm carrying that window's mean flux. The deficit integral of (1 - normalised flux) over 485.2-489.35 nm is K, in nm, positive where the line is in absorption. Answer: 0.23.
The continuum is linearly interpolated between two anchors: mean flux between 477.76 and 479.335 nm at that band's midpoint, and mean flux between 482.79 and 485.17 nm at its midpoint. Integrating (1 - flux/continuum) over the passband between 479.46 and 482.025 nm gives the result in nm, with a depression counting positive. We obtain -0.112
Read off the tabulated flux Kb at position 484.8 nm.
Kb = 29.77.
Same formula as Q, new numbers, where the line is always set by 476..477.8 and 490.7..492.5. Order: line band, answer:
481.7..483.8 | -0.01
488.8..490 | 0.06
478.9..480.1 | -0.02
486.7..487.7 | 0.04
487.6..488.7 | 0.03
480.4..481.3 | -0.07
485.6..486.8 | 0.19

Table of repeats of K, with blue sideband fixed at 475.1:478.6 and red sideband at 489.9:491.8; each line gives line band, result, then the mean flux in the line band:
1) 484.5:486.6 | 0.18 nm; 26.2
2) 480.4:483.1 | -0.12 nm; 30.6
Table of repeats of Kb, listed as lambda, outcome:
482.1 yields 29.94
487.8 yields 27.53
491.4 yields 28.31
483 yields 28.87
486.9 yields 27.24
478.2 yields 29.88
